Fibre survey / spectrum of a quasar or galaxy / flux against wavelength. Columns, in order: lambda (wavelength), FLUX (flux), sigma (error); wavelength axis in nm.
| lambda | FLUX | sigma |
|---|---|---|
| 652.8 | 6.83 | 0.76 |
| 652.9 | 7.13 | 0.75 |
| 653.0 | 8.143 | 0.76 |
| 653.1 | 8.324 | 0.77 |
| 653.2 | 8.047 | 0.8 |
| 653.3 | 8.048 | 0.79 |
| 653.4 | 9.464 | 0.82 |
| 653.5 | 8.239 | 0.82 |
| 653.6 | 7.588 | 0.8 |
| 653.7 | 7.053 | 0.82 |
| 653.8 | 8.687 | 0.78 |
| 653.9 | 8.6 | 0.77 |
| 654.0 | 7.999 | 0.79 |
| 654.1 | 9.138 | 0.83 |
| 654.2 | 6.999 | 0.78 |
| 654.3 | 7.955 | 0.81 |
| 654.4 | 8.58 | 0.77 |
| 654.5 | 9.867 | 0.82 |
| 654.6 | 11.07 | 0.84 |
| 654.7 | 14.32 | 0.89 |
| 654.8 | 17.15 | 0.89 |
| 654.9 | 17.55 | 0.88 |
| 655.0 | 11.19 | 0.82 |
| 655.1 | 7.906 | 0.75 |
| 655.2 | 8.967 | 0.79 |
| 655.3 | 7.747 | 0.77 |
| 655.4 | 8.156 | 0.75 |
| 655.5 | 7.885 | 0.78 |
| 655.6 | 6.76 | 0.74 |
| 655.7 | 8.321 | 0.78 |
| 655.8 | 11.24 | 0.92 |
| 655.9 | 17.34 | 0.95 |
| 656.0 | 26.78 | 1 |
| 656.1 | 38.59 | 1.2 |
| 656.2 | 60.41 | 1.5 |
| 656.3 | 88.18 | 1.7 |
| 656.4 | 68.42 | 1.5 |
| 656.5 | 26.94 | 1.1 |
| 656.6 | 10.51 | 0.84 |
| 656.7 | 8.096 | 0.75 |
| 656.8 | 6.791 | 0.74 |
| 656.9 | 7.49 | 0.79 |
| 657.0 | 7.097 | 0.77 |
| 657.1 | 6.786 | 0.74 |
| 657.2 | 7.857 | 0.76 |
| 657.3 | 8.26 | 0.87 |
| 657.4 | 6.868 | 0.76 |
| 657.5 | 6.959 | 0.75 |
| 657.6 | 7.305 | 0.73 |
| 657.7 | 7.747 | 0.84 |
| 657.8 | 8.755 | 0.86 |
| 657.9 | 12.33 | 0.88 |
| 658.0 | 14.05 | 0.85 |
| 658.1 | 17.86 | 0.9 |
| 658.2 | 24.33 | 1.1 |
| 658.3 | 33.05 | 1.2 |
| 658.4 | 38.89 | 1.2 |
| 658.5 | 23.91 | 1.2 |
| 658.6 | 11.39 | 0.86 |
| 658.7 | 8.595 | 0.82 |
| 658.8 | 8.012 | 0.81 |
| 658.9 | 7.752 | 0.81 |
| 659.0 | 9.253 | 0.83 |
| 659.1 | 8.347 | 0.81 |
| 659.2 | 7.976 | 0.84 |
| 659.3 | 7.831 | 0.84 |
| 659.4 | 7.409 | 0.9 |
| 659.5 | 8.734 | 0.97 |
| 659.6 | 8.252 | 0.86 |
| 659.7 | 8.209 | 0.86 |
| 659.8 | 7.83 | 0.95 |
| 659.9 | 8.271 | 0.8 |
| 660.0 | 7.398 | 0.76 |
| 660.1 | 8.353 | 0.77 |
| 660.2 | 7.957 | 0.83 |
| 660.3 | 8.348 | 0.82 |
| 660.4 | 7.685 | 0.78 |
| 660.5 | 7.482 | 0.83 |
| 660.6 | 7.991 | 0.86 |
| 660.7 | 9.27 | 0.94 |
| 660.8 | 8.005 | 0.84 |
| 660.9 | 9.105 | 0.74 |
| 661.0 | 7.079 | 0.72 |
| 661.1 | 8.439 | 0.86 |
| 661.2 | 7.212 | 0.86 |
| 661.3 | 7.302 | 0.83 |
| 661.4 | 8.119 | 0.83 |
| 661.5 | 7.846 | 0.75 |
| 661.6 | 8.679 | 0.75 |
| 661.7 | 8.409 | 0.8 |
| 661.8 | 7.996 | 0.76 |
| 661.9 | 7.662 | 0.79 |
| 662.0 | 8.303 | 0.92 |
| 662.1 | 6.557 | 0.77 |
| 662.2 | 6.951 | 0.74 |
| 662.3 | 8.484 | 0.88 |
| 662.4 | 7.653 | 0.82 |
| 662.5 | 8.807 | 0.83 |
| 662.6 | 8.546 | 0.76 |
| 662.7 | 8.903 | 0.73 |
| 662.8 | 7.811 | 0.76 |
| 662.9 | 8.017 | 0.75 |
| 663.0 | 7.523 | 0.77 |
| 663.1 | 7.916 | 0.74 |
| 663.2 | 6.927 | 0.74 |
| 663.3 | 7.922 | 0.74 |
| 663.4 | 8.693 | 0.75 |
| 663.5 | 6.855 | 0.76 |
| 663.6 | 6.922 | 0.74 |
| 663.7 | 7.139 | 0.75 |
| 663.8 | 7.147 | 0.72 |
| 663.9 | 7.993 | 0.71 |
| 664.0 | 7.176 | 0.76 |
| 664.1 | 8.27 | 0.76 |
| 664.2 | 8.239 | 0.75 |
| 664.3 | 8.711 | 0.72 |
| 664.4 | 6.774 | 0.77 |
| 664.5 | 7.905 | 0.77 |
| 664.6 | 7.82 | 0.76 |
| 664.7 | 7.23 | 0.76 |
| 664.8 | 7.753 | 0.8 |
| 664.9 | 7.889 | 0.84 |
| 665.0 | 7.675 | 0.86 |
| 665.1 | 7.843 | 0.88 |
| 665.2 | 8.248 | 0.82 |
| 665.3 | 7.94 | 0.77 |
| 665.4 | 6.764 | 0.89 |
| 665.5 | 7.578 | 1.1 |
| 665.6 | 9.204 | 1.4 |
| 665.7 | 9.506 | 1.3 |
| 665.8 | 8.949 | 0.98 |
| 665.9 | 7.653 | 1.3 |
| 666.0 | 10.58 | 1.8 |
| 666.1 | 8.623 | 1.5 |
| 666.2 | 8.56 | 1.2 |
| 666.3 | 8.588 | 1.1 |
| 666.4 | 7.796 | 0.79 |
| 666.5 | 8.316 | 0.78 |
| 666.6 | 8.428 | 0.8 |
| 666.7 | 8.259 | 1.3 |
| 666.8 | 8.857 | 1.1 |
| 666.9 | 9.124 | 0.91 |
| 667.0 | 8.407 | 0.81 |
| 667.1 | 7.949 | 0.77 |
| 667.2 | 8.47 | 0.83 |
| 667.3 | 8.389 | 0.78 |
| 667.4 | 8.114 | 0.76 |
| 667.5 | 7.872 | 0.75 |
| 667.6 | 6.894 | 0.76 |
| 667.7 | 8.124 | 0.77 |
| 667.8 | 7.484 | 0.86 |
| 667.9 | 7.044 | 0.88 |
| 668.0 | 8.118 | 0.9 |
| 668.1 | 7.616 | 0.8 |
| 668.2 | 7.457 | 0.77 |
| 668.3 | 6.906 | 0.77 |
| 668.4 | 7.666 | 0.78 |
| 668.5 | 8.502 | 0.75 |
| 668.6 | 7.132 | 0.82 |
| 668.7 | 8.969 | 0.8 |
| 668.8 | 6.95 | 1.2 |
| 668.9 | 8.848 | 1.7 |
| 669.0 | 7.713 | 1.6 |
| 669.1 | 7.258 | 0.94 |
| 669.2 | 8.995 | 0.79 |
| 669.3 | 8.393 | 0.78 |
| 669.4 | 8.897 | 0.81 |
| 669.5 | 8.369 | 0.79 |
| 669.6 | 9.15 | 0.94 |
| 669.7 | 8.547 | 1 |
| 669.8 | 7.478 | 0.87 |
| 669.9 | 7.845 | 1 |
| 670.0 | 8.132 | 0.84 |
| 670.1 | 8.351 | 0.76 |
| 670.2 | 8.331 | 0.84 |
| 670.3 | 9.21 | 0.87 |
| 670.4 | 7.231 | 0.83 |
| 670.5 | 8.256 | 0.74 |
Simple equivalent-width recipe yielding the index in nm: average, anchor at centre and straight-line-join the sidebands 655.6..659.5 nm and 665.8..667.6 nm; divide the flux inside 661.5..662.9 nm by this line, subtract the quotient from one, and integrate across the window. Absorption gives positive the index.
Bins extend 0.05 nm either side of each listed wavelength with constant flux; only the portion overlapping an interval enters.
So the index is 0.54 nm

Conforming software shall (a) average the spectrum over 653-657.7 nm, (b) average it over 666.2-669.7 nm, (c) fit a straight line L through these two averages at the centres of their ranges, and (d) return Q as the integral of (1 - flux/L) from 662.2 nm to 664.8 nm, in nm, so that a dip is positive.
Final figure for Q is 0.642 nm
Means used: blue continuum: 14.5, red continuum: 8.1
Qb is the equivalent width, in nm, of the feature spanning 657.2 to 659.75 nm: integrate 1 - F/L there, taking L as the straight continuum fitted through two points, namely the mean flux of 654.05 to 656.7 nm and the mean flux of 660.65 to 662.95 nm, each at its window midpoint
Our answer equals 0.31 nm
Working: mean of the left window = 19.7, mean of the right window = 8.05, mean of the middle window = 12.4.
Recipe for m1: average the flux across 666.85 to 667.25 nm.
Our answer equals 8.49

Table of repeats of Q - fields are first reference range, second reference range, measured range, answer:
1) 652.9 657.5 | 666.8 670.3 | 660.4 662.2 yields 0.57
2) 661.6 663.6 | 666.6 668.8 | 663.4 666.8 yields -0.05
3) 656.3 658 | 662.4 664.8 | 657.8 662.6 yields 0.64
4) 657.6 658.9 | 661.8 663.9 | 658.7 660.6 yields 0.79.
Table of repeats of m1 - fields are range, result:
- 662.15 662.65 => 8.09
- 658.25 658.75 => 23.2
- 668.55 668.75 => 8.05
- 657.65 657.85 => 8.25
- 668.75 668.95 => 7.9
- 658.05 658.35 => 25.1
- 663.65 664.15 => 7.54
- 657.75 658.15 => 13.2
